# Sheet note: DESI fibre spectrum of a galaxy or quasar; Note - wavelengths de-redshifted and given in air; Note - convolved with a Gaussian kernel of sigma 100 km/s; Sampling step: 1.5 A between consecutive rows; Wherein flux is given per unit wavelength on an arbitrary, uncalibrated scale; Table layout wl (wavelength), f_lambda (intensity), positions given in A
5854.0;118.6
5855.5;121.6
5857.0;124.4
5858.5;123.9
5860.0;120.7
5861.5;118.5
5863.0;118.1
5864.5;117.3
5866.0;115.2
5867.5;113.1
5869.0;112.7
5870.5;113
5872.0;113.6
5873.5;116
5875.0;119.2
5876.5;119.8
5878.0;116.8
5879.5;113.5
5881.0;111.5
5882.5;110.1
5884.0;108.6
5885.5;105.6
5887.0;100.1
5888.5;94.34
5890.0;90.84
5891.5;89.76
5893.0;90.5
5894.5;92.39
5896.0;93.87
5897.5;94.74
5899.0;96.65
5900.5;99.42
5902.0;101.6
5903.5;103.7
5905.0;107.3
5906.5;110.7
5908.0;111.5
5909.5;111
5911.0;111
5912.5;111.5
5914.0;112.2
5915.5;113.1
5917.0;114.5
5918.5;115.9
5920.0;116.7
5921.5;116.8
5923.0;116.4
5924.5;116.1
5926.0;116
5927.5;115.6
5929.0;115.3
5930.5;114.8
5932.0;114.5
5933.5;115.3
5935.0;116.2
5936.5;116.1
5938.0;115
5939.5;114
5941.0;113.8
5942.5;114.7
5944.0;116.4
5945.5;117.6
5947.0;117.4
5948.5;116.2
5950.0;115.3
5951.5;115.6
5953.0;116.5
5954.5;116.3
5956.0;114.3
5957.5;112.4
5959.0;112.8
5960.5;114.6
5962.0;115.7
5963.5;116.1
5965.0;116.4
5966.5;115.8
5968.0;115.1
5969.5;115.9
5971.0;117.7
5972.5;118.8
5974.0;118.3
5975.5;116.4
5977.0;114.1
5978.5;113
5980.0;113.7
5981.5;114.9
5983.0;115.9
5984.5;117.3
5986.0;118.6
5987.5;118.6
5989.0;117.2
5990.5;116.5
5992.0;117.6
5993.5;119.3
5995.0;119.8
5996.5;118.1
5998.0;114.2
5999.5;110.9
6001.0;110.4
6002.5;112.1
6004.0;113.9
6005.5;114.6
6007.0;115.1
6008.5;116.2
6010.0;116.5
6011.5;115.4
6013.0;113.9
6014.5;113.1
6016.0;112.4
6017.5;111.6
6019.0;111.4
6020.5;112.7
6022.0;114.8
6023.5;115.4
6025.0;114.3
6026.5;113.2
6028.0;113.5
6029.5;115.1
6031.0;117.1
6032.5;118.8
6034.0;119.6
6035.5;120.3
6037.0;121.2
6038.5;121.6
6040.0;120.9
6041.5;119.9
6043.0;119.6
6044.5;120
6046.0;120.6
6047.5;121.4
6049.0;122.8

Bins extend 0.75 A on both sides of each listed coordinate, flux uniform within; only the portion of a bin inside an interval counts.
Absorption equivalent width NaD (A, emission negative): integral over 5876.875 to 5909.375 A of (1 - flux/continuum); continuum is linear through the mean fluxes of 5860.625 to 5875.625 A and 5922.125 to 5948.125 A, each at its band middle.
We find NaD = 3.71 A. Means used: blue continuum 116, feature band 102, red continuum 116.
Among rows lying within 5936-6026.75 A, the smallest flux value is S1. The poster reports 110.4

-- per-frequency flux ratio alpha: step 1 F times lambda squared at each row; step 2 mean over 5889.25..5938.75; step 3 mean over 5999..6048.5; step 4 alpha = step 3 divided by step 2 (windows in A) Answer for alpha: 1.11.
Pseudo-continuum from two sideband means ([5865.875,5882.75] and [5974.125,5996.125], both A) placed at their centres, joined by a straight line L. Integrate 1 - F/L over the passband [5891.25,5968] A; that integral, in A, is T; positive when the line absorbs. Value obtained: 2.78 A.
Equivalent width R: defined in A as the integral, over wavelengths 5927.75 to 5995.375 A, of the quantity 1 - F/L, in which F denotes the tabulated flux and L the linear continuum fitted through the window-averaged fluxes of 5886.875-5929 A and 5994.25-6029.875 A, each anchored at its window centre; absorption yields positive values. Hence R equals -3.5 A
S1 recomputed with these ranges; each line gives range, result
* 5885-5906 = 89.76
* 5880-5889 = 94.34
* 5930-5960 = 112.4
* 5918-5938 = 114.5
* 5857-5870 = 112.7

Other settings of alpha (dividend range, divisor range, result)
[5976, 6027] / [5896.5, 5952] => 1.05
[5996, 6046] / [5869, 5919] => 1.13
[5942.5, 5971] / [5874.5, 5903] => 1.15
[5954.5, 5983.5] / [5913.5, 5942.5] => 1.02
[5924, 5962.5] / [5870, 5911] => 1.12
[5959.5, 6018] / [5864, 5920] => 1.11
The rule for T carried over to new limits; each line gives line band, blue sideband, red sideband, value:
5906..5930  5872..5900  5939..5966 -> -1.0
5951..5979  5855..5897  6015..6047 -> -0.4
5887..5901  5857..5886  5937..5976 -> 2.6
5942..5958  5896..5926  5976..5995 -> -0.4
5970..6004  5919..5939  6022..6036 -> 0.0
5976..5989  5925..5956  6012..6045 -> 0.0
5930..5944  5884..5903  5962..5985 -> -1.0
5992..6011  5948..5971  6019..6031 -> -0.1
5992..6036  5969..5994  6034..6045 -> 1.4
